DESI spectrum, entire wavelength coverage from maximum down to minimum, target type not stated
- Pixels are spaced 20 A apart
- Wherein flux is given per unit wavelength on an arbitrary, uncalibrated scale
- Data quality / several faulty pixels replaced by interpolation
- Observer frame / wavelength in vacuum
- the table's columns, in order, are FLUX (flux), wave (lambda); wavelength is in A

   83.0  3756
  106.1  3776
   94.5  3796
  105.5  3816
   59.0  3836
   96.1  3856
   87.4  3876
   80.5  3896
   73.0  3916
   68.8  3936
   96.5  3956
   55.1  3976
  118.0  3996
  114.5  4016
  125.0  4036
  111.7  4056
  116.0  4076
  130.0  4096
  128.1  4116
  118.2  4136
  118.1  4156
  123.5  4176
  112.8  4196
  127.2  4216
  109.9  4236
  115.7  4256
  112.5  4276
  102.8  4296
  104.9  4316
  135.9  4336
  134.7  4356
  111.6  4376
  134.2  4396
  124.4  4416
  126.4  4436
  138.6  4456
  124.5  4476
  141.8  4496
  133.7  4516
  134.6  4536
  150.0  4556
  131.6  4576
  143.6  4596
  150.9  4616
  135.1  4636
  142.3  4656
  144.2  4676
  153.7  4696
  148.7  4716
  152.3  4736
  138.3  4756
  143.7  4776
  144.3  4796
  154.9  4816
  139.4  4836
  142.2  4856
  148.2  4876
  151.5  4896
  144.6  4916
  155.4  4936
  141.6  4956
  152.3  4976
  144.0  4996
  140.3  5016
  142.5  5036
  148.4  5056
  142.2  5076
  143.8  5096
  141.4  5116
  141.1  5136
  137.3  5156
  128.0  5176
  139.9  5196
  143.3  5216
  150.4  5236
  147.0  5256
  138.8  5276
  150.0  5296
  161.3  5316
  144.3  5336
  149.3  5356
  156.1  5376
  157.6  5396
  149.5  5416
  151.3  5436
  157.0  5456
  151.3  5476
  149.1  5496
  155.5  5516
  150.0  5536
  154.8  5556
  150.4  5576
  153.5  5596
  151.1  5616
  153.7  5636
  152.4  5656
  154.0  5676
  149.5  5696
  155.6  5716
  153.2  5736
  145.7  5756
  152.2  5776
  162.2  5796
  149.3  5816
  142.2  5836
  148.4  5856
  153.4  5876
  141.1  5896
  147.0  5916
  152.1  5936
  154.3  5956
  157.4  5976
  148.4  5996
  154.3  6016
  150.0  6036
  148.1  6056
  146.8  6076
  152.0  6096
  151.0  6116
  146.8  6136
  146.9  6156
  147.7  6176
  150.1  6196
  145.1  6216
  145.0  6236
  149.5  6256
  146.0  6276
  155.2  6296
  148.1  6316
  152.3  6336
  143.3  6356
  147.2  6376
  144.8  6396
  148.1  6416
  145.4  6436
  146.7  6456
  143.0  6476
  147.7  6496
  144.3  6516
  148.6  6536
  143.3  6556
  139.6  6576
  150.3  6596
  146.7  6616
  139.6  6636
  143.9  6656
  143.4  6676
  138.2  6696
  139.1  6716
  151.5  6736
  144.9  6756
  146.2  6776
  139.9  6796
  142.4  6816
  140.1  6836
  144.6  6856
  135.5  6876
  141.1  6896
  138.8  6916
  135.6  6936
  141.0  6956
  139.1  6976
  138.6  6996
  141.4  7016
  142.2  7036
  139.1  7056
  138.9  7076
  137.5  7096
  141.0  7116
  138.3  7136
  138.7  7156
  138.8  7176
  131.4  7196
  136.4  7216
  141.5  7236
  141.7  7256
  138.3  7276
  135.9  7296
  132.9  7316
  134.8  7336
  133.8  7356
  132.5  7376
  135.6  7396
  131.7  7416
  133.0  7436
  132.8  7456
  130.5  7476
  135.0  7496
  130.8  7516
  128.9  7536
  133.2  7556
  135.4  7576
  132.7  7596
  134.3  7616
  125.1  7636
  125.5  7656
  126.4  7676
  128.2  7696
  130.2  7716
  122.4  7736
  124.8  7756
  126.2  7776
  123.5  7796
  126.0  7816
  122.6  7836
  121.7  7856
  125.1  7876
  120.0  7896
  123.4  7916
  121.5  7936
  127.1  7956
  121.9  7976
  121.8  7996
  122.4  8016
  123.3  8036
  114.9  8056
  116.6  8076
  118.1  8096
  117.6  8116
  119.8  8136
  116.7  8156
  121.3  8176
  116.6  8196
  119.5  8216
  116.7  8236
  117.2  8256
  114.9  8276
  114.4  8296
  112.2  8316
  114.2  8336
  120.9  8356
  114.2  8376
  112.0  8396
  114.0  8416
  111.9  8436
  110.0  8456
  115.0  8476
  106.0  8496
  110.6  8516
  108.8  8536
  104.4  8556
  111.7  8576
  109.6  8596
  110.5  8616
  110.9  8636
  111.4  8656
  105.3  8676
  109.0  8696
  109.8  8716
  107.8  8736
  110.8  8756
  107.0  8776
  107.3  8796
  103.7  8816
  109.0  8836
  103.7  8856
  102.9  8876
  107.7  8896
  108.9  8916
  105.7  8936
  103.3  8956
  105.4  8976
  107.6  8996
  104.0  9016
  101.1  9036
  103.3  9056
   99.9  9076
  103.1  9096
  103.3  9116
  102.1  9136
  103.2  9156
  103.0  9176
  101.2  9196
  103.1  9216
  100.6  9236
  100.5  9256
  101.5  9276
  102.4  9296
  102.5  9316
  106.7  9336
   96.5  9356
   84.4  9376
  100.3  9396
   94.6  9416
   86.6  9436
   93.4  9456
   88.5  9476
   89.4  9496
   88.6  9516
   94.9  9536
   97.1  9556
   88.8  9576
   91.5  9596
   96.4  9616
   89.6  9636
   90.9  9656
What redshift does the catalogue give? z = 0.000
